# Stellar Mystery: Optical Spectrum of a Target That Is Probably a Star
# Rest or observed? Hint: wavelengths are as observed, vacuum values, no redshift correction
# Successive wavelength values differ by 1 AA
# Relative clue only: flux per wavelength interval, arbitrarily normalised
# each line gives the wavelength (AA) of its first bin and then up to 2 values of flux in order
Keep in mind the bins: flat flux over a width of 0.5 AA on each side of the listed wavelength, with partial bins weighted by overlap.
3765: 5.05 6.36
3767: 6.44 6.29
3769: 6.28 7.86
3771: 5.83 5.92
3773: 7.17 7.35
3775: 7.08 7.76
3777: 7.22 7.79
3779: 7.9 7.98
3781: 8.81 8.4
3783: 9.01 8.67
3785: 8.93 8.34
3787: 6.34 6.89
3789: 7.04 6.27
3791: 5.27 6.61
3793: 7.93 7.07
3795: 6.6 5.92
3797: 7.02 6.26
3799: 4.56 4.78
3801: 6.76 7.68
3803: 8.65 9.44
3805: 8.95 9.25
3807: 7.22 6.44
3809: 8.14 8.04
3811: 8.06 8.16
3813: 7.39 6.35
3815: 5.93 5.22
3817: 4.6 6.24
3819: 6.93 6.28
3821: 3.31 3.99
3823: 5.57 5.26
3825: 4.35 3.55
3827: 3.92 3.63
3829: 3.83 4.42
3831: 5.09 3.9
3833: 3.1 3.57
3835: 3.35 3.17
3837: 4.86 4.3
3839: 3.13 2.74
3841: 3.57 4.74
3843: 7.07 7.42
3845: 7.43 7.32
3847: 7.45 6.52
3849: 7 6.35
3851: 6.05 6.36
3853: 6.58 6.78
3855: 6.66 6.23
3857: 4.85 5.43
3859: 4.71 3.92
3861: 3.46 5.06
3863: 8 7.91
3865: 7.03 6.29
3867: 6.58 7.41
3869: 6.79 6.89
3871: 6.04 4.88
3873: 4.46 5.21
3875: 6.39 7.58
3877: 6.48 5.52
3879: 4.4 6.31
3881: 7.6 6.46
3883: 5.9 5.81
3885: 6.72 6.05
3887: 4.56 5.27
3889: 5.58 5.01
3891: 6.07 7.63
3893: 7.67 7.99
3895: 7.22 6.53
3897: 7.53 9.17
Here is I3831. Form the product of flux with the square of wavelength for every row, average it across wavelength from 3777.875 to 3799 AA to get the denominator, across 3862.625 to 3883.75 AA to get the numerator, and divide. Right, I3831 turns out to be 0.9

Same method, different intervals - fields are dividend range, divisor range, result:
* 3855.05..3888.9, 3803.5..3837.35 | 1.09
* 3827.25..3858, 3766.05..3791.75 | 0.74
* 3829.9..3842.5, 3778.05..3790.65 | 0.50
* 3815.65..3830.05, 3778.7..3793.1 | 0.64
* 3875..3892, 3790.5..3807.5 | 0.89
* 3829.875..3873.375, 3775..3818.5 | 0.79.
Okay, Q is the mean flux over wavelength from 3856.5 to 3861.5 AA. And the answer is 4.47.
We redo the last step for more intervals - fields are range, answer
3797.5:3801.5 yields 5.59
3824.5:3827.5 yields 3.94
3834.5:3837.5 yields 3.79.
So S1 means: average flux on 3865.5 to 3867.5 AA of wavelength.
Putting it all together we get 6.44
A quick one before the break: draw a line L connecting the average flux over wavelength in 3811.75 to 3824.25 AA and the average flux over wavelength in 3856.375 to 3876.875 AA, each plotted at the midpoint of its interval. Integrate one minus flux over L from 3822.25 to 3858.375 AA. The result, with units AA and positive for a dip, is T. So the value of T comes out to 4.36 AA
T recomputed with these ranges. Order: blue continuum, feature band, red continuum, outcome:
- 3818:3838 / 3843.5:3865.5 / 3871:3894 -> -4.89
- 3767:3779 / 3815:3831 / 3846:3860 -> 4.19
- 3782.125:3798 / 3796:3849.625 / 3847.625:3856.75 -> 8.24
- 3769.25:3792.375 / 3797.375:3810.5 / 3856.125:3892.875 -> -0.65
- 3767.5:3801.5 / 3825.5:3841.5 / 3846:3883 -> 6.77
